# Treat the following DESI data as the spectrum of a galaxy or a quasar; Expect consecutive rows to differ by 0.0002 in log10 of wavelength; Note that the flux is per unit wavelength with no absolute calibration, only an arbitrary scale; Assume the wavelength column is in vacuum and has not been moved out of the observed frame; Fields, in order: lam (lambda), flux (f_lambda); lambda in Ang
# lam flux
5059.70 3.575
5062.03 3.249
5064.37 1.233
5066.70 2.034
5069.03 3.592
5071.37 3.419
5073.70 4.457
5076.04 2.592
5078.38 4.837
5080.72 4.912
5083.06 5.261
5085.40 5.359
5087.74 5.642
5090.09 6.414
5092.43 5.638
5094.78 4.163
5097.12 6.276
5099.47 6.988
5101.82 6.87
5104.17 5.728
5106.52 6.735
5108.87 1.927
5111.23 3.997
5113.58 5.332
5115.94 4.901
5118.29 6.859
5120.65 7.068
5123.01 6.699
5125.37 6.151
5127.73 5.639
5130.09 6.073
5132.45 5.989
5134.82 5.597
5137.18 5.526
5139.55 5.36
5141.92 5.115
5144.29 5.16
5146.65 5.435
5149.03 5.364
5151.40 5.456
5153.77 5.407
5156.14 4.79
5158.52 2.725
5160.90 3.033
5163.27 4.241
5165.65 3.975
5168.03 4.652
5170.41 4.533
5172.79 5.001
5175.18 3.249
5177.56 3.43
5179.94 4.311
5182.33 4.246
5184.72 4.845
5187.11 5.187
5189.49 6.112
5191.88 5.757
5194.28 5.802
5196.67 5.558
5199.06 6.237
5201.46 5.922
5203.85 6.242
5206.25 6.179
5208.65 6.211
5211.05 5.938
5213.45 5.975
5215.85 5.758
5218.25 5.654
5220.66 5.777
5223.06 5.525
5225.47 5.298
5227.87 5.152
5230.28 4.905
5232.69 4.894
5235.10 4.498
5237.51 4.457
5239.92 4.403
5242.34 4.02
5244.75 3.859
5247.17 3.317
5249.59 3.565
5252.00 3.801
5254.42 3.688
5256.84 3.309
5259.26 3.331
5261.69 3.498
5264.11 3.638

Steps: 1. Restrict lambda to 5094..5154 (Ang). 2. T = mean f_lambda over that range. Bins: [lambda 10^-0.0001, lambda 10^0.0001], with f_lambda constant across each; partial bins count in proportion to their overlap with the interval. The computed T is 5.62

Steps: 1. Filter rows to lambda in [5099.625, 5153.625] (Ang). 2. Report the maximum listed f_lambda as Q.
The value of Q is 7.068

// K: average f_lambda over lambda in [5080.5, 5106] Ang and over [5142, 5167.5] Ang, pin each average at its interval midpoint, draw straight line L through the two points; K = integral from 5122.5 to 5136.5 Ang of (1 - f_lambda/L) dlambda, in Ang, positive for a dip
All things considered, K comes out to -2.4 Ang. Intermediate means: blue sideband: 5.81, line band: 5.98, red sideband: 4.58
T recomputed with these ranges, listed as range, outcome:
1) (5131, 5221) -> 5.15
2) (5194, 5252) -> 5.17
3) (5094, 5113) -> 5.36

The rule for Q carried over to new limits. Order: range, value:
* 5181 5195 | 6.112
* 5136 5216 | 6.242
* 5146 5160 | 5.456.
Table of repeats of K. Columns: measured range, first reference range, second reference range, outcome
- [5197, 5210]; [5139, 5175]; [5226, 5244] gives -4.2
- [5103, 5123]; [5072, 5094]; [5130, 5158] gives -0.9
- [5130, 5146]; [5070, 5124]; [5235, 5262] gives -2.0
